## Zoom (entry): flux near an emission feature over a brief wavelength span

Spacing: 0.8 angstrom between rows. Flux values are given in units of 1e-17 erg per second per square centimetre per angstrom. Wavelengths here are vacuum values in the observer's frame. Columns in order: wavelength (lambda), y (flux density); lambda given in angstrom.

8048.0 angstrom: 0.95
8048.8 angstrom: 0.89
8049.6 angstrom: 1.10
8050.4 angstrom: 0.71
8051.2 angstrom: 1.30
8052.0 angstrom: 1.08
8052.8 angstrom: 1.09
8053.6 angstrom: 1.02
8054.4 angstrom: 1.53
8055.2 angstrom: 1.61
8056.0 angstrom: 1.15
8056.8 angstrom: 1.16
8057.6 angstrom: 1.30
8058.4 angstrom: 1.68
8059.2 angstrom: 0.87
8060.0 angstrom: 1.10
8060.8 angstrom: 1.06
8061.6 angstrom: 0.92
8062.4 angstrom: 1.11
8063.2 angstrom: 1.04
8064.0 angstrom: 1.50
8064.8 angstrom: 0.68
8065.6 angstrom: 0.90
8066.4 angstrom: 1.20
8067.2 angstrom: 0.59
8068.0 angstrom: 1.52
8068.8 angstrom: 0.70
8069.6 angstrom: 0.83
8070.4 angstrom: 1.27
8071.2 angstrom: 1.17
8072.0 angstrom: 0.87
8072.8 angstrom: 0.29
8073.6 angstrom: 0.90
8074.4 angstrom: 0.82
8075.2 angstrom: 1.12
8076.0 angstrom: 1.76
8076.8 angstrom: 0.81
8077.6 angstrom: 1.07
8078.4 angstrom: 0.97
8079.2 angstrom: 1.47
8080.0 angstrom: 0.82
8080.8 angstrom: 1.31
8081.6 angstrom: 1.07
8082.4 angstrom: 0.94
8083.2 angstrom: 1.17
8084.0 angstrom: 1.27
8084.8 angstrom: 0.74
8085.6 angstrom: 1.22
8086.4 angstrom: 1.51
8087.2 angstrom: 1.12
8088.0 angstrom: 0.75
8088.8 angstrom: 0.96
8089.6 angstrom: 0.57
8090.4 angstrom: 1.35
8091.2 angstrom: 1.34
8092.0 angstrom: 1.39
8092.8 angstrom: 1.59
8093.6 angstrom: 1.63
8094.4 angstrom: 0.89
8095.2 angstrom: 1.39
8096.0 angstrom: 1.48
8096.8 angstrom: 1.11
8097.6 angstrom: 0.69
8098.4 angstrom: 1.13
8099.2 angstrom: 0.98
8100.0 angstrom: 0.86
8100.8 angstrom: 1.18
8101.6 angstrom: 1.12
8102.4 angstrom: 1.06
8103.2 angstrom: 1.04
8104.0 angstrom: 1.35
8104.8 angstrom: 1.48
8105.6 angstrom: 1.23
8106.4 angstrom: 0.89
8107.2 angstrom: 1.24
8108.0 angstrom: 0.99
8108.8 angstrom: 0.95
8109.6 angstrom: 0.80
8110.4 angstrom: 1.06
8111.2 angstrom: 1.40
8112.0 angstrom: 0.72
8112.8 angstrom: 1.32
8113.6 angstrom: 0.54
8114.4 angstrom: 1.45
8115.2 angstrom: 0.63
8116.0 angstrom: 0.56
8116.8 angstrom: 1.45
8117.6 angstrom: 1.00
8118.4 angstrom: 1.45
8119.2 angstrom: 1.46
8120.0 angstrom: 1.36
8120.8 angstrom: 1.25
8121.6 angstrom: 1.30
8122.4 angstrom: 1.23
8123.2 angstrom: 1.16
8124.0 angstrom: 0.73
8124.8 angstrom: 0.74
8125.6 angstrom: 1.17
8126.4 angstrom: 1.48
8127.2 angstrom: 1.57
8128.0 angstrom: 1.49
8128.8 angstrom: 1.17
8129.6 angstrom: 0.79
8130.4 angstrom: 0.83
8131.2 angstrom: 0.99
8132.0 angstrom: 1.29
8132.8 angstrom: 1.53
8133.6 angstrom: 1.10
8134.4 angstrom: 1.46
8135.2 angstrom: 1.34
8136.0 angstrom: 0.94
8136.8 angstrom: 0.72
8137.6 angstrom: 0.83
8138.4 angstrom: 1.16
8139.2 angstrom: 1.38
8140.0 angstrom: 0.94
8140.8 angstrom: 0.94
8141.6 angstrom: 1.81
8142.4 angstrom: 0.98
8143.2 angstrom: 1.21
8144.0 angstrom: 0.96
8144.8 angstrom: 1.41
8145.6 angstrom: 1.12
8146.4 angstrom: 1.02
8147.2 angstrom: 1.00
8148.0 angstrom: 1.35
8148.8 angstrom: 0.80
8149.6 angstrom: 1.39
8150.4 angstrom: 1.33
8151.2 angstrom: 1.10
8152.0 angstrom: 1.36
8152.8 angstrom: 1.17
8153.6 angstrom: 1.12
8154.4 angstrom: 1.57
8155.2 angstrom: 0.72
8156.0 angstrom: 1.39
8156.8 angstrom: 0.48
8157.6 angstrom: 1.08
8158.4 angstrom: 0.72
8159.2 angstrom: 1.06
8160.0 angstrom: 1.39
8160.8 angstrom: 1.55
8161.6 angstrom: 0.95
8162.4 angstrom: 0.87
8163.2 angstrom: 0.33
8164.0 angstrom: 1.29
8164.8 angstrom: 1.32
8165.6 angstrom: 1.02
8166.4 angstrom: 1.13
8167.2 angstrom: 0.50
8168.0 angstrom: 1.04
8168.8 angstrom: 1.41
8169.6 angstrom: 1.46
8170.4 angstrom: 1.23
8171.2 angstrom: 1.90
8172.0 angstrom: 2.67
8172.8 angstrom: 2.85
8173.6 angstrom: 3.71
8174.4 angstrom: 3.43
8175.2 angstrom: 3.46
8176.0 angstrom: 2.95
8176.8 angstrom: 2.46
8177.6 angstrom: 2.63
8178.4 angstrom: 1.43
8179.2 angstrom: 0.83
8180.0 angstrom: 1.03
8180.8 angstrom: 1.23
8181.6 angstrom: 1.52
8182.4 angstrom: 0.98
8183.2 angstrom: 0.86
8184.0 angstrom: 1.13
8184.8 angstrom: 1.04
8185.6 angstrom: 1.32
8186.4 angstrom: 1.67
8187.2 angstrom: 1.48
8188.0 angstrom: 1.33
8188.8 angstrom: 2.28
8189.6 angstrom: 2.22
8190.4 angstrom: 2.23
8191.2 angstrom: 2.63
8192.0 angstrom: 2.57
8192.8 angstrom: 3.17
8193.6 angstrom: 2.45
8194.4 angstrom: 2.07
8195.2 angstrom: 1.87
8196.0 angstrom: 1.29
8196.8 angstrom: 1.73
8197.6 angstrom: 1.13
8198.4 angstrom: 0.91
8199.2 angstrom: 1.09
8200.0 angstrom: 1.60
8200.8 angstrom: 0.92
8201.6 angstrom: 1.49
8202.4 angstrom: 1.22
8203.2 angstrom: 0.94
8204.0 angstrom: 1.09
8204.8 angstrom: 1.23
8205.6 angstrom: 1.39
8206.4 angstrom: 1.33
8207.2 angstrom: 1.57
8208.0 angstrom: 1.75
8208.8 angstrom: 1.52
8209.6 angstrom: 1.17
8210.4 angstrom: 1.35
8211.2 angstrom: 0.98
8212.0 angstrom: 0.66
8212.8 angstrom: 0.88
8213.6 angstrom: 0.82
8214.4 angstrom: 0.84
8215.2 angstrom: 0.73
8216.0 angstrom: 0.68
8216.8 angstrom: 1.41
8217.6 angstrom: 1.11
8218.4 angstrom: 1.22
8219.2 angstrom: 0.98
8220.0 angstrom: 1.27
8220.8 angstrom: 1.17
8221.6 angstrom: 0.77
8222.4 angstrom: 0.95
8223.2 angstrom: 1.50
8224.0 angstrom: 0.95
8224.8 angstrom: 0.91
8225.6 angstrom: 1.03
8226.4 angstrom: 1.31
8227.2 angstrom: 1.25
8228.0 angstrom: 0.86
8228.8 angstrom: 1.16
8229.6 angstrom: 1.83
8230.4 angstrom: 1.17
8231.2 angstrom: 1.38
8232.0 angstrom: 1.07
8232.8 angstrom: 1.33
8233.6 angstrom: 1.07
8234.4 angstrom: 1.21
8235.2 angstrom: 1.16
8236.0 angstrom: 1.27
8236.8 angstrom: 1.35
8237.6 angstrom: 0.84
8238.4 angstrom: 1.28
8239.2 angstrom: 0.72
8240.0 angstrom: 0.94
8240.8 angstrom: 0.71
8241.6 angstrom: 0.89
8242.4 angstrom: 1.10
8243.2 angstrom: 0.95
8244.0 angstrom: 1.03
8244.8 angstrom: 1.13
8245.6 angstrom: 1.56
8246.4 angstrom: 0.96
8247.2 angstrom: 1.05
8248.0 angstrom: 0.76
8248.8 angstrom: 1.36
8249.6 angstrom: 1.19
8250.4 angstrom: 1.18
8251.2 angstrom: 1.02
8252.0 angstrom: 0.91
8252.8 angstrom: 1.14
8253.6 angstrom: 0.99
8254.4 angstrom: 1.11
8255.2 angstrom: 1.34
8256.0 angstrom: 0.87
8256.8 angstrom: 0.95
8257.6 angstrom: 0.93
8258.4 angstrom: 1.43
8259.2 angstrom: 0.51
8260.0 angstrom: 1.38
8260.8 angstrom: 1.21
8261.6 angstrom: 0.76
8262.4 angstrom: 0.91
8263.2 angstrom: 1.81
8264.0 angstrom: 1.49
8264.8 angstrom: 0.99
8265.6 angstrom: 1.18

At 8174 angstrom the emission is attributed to [S II] 6716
